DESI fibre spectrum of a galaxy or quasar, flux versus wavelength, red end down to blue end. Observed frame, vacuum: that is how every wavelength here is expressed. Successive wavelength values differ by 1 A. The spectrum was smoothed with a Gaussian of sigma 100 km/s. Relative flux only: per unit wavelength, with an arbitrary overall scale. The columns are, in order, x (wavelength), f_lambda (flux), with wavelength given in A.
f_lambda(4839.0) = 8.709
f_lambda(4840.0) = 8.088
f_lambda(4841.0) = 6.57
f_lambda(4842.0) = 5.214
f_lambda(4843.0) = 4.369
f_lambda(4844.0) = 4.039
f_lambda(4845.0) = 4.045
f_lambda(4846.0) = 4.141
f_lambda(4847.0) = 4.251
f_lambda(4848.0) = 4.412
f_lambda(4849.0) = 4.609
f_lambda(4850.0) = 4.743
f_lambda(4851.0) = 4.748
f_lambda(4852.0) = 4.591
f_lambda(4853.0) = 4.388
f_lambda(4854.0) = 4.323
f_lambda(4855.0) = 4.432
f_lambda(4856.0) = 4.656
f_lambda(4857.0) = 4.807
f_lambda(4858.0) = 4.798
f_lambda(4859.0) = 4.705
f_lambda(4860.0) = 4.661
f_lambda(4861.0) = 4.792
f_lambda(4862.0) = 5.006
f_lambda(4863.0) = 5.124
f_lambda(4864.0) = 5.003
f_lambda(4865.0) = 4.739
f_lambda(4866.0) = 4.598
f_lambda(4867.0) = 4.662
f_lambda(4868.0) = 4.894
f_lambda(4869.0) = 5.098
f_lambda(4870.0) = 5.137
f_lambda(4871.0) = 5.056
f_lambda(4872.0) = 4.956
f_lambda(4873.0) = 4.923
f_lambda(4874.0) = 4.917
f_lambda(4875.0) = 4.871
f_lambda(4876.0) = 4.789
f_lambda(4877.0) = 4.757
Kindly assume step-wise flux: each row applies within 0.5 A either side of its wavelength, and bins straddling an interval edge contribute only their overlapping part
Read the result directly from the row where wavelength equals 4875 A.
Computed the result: 4.871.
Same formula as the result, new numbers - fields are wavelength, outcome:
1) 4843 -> 4.369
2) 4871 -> 5.056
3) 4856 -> 4.656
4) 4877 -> 4.757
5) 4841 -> 6.57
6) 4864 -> 5.003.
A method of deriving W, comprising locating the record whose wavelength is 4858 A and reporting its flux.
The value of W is 4.798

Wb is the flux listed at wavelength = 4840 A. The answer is 8.088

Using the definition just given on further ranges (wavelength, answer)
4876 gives 4.789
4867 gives 4.662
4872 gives 4.956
